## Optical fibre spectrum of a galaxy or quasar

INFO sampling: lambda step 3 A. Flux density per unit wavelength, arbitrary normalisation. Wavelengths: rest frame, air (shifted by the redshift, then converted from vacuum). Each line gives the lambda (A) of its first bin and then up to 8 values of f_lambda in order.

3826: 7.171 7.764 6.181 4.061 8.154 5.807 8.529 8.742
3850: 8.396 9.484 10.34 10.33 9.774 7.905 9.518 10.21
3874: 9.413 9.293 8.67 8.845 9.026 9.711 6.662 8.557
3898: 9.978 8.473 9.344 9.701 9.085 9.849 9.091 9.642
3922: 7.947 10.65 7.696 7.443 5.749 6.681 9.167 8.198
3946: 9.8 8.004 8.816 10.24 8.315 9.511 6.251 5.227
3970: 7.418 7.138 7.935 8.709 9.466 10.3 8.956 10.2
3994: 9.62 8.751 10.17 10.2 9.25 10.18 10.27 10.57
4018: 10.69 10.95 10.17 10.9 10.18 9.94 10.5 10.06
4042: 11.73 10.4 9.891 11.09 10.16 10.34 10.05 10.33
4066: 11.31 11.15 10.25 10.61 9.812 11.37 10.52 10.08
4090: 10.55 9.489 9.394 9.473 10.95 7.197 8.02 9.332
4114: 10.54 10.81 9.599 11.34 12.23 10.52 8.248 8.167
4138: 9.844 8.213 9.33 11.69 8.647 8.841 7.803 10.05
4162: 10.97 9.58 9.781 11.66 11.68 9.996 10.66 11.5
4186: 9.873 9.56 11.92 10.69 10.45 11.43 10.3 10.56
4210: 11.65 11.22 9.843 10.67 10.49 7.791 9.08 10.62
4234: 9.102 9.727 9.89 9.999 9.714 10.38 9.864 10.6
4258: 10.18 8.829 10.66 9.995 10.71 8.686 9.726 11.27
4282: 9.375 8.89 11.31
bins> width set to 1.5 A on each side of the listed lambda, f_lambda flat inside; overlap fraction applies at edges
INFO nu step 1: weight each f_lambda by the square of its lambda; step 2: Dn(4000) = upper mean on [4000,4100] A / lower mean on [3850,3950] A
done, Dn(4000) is 1.25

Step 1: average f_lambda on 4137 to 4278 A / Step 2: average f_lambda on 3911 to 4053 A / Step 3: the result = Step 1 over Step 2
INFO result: 1.09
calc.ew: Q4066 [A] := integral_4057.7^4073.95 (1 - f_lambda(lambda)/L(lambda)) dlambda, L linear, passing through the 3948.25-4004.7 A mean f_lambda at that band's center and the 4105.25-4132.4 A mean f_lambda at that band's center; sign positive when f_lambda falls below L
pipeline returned -1.8 A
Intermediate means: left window 8.71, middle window 10.6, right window 10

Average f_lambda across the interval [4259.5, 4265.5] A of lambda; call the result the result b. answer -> 9.74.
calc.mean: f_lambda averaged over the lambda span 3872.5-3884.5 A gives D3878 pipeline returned 9.06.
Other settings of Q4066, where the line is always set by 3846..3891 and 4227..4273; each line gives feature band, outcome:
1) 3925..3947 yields 3.4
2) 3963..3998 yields 4.1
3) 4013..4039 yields -2.5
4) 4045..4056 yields -0.9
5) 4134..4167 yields 1.2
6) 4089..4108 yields 0.6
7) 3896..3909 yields 0.0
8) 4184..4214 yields -2.8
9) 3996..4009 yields -0.2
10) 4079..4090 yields -1.1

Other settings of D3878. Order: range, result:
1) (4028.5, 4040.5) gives 10.2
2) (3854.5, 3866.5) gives 9.59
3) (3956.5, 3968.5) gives 7.33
